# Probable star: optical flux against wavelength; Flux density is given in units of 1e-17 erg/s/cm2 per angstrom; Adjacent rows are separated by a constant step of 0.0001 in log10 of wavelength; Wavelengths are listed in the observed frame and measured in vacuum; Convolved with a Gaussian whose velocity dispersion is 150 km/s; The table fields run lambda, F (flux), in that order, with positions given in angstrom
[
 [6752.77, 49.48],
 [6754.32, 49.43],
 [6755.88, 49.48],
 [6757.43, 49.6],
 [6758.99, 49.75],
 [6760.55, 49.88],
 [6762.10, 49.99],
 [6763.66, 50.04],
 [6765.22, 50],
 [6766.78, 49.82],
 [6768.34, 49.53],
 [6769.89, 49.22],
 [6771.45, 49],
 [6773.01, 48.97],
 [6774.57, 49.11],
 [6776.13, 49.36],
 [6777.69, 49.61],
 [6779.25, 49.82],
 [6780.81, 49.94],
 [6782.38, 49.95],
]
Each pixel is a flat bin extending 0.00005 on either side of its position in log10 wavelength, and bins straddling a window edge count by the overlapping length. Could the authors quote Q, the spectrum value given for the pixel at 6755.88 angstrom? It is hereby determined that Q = 49.48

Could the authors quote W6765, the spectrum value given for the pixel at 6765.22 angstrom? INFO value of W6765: 50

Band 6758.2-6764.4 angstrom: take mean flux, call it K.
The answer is 49.9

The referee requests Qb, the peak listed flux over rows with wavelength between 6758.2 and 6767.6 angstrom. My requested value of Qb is 50.04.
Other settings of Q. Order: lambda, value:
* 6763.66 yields 50.04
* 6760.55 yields 49.88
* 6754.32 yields 49.43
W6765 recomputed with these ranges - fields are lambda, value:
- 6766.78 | 49.82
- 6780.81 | 49.94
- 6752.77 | 49.48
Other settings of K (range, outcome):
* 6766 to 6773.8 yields 49.3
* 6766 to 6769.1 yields 49.6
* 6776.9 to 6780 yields 49.7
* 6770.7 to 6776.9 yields 49.1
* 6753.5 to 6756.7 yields 49.6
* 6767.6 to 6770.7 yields 49.5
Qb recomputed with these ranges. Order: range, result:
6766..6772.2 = 49.82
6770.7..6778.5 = 49.61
